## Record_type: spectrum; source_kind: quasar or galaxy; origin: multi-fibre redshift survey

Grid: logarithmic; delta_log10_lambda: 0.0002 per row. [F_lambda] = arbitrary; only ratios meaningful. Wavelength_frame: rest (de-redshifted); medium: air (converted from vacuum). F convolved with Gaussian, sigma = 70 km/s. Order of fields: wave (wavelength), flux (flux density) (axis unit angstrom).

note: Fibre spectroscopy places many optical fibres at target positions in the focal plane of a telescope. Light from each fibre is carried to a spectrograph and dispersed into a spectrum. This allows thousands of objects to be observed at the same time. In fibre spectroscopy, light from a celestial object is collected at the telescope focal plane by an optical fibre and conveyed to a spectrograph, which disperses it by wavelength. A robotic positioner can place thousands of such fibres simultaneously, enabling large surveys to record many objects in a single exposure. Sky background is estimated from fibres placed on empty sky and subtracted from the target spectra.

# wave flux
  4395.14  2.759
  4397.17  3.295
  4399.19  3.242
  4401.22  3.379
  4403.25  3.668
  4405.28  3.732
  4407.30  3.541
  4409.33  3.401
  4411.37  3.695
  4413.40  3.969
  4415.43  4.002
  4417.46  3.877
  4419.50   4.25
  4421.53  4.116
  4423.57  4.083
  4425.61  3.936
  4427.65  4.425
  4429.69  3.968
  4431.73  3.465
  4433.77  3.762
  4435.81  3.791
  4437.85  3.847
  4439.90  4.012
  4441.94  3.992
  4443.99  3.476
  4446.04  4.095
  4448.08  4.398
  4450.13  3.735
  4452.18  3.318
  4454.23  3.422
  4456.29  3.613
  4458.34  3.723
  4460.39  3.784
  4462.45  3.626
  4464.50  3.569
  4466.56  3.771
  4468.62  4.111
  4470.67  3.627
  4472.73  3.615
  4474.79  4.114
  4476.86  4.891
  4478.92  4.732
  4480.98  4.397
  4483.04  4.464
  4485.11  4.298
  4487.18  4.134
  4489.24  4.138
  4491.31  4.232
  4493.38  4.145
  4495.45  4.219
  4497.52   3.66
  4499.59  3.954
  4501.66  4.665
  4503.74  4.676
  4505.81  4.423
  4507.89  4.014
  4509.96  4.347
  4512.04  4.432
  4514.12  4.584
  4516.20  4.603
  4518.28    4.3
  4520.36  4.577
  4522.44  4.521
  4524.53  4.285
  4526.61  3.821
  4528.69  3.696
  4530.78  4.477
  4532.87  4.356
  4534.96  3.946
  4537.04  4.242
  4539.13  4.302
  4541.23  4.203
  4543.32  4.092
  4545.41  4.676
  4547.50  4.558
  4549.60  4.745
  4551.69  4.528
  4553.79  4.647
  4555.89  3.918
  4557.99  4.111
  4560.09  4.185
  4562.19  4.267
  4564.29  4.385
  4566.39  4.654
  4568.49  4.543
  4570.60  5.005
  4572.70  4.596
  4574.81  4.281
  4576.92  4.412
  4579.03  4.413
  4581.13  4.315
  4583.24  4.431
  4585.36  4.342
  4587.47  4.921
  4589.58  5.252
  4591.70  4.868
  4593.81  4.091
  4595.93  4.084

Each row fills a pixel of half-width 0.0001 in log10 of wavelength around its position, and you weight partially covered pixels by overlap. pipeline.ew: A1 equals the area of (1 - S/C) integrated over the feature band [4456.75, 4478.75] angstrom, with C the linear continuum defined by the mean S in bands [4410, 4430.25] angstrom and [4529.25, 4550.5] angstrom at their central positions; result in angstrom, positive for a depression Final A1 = 1.3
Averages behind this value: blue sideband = 4.02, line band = 3.91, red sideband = 4.34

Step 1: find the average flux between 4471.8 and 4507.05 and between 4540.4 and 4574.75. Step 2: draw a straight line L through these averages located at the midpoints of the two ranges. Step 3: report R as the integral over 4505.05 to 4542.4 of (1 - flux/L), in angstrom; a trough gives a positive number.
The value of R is 0.66 angstrom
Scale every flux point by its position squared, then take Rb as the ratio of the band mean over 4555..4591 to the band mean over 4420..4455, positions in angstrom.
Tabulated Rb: 1.23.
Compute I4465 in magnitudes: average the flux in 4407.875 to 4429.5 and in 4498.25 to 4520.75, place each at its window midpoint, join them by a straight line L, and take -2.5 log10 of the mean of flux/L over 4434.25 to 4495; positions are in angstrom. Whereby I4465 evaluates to 0.06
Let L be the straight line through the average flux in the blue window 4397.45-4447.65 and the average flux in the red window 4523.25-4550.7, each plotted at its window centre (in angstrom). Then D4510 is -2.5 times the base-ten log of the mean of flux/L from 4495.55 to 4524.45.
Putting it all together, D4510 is -0.05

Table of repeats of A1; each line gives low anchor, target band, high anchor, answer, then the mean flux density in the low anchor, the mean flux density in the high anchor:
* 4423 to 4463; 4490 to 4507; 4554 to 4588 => -0.67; 3.82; 4.42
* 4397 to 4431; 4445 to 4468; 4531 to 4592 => 1.46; 3.81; 4.45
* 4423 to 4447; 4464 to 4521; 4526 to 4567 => -1.95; 3.9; 4.29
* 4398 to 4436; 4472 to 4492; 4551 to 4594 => -1.08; 3.8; 4.49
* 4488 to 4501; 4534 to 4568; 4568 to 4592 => 0.63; 4.08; 4.61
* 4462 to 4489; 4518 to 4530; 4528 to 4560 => 0.13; 4.12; 4.3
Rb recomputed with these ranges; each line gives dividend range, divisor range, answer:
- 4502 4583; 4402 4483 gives 1.18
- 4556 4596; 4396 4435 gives 1.27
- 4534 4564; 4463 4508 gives 1.06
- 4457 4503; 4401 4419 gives 1.13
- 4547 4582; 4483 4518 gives 1.07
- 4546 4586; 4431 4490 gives 1.18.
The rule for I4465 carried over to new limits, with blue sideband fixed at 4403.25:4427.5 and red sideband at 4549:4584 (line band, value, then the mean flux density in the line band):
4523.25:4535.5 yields 0.05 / 4.11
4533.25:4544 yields 0.04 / 4.17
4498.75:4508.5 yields -0.04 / 4.37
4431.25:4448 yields 0.03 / 3.85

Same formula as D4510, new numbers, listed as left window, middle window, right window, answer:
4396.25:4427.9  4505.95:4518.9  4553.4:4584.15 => -0.05 mag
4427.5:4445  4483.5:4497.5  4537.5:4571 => -0.02 mag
